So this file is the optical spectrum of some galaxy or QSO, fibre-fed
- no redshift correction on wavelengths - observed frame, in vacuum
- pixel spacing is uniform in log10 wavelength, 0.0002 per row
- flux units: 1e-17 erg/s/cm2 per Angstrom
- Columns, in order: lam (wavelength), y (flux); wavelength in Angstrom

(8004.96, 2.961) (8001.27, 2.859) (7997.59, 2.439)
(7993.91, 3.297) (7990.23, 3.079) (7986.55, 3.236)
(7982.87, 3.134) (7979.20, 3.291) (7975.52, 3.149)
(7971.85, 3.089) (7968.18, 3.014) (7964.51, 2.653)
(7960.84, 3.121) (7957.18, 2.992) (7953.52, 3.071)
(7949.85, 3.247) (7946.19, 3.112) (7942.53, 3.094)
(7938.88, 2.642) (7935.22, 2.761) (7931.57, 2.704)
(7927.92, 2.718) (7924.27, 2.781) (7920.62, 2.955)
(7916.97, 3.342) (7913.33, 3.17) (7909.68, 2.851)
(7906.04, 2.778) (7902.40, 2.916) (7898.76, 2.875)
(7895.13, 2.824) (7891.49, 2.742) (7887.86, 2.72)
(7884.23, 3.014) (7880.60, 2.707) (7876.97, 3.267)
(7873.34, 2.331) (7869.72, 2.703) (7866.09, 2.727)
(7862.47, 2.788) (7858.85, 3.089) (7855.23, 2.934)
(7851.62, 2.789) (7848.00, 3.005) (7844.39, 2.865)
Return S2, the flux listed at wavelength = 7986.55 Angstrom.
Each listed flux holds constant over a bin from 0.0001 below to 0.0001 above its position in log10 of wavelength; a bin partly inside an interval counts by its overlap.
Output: 3.236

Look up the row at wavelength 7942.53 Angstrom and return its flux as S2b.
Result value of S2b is 3.094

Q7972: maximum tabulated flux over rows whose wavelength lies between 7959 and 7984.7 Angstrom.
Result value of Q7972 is 3.291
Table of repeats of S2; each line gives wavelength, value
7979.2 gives 3.291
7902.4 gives 2.916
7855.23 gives 2.934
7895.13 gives 2.824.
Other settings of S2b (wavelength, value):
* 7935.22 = 2.761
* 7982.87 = 3.134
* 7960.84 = 3.121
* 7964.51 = 2.653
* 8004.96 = 2.961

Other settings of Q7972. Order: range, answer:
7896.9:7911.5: 2.916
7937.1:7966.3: 3.247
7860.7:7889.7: 3.267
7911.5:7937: 3.342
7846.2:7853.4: 3.005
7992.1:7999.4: 3.297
